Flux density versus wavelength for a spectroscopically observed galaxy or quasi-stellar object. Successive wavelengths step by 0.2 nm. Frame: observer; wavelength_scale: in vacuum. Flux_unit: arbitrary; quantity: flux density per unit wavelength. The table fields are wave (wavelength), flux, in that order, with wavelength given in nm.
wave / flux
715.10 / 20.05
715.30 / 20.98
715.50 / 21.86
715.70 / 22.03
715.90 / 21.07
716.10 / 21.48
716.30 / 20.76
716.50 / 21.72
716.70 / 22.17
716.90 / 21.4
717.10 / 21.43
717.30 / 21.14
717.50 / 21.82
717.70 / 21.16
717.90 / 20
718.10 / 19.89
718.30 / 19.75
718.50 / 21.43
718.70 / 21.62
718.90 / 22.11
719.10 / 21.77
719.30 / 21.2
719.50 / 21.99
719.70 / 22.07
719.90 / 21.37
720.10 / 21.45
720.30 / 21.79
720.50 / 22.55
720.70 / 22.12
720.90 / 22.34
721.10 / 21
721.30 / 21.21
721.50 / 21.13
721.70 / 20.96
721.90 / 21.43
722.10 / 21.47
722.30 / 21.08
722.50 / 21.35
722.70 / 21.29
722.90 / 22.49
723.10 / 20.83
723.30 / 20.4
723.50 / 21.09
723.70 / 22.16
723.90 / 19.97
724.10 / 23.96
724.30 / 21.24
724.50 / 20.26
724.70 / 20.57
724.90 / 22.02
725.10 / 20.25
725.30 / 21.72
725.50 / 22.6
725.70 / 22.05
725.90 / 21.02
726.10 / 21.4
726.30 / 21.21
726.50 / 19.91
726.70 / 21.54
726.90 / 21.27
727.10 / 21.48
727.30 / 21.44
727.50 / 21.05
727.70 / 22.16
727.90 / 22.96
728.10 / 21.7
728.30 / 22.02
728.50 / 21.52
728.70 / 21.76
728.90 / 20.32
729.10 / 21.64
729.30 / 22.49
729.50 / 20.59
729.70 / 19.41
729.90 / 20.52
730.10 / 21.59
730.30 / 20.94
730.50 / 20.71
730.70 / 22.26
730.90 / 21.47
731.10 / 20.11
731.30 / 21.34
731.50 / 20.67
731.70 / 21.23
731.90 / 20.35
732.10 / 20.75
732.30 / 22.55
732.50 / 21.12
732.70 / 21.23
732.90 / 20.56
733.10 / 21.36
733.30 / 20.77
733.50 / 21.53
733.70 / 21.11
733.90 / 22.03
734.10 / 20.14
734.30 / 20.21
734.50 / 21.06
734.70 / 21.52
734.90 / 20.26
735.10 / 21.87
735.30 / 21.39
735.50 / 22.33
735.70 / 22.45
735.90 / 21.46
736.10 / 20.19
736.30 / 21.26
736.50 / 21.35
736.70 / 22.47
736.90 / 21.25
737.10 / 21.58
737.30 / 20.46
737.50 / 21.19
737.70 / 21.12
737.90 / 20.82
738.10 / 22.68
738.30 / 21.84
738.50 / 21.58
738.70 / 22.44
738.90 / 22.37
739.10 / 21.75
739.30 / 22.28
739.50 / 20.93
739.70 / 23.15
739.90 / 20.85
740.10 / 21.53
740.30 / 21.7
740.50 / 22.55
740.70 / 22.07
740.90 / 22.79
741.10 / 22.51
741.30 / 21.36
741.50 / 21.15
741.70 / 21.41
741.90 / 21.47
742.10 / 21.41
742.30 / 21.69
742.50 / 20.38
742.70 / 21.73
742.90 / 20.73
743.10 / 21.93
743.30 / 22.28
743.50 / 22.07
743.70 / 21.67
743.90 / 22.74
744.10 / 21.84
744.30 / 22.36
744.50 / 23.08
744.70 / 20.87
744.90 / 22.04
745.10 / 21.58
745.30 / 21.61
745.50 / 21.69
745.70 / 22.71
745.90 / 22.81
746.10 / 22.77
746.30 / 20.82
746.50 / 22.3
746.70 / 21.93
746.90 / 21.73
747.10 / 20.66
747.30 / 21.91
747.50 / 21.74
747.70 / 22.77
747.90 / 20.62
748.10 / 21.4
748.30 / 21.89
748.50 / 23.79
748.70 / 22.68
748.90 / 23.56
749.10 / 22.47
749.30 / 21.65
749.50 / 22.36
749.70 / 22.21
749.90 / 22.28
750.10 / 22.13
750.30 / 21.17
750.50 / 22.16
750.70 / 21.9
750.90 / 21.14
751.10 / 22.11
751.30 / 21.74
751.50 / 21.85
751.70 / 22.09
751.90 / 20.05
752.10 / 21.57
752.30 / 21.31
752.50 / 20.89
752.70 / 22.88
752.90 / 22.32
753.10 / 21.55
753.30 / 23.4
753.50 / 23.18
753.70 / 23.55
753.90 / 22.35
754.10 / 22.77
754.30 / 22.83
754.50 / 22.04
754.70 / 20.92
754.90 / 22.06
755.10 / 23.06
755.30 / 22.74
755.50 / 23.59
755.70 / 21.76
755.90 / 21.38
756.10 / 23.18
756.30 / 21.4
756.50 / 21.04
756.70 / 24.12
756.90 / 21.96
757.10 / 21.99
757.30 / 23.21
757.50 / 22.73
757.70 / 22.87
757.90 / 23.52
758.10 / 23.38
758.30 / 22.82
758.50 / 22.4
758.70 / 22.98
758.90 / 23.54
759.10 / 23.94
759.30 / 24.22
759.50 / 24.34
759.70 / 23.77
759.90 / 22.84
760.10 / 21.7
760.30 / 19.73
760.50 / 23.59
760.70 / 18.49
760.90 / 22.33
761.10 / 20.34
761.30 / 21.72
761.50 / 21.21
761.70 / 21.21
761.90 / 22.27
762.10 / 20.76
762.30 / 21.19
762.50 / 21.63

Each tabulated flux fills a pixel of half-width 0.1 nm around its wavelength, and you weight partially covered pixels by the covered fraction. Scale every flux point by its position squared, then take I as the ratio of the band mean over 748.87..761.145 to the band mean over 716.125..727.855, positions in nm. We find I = 1.1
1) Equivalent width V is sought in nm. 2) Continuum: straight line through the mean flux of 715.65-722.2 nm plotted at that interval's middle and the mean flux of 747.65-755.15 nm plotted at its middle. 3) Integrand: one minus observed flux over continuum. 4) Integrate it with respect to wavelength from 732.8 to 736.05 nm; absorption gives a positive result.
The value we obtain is 0.08 nm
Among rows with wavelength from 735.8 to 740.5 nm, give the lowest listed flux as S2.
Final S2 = 20.19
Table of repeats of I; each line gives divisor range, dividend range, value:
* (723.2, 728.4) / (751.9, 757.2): 1.12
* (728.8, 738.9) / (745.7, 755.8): 1.09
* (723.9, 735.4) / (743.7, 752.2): 1.09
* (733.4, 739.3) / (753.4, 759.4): 1.12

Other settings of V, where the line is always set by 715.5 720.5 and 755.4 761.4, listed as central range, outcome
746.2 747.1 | 0.02 nm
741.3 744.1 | 0.06 nm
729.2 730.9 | 0.05 nm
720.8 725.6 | 0.04 nm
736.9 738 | 0.04 nm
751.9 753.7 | 0.02 nm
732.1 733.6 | 0.04 nm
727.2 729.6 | 0.00 nm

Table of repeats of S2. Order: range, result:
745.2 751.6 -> 20.62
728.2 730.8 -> 19.41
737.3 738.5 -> 20.82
